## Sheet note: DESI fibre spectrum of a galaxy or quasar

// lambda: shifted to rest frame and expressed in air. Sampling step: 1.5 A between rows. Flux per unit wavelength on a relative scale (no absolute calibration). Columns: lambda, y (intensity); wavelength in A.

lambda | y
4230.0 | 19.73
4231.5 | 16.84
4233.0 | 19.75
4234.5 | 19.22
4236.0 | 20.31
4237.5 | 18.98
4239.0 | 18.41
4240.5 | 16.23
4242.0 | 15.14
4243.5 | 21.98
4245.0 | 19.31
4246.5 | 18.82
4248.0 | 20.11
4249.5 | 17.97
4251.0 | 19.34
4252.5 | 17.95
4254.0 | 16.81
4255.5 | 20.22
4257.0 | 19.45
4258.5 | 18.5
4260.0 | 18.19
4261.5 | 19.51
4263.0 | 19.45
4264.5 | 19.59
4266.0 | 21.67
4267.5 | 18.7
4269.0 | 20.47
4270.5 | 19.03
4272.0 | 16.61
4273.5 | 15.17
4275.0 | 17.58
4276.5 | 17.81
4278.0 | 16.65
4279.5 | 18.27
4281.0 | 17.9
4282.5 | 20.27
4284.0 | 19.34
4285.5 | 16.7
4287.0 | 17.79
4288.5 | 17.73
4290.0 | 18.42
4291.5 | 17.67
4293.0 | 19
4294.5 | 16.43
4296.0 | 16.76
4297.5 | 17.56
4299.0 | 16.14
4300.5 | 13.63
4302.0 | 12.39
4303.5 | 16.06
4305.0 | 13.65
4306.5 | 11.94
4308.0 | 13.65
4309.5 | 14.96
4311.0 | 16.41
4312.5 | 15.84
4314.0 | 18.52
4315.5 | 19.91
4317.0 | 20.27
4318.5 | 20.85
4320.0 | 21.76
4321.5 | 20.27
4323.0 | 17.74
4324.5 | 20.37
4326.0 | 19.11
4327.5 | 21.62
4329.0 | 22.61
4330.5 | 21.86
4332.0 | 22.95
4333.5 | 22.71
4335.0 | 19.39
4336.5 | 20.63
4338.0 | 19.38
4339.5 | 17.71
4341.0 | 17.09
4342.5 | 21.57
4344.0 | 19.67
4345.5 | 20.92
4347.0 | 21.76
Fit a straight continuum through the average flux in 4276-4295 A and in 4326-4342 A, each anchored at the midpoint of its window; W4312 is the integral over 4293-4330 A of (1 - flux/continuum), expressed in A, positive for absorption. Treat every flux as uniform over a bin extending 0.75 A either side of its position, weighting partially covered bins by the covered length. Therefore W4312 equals 3.7 A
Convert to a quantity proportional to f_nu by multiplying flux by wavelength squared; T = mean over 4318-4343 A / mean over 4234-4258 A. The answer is 1.1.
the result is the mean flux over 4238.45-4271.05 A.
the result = 19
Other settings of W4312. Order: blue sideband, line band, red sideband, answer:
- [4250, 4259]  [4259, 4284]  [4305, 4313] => -1.7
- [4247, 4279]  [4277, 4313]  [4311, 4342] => 5.2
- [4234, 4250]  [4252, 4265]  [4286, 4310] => -0.7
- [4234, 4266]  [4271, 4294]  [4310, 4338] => 1.9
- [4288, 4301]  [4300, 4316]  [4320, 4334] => 3.1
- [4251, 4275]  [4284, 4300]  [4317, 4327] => 1.6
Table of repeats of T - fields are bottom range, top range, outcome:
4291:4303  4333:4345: 1.24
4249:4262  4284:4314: 0.88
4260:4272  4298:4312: 0.75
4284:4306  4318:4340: 1.27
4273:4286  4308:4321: 1.05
